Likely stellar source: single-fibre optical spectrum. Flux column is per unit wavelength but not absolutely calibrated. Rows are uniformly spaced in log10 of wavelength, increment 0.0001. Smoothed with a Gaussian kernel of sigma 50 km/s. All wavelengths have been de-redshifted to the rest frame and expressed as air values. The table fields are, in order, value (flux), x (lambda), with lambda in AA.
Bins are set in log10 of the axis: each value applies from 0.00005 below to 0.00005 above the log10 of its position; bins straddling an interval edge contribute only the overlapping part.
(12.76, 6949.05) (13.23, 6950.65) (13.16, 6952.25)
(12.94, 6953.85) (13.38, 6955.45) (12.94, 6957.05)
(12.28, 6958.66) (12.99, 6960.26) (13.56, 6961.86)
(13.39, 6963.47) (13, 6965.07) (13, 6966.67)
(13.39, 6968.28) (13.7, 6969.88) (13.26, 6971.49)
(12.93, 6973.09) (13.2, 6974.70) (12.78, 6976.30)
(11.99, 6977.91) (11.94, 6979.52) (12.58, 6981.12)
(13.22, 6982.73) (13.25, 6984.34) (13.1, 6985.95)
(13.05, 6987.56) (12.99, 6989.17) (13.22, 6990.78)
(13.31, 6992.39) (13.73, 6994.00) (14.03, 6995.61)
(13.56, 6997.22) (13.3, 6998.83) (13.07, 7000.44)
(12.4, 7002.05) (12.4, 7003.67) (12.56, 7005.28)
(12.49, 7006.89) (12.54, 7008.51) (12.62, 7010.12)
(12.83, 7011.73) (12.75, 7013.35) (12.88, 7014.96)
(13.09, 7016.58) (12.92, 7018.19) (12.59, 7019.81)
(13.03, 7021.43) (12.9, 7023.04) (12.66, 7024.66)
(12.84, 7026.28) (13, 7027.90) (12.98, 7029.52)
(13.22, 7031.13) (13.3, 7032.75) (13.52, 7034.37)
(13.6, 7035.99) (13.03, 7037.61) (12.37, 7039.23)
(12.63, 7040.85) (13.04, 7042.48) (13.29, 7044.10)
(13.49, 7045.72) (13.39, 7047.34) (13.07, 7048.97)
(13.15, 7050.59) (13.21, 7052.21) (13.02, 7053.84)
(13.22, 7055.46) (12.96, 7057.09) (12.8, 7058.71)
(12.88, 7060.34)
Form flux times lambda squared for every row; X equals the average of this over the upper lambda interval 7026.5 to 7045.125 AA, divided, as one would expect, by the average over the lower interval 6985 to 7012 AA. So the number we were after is 1.02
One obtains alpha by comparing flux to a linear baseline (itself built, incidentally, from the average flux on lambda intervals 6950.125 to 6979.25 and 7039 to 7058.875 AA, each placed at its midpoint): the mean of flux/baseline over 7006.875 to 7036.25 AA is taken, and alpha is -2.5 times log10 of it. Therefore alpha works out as 0.01 mag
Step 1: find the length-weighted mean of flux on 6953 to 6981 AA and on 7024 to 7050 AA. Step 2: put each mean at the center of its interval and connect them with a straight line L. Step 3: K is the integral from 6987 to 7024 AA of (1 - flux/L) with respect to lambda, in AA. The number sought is 0.20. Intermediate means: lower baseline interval 13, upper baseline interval 13.1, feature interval 13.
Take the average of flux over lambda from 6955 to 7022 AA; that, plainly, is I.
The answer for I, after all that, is 13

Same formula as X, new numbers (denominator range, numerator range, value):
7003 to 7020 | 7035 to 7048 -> 1.04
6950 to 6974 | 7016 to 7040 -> 1.01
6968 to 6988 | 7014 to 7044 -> 1.02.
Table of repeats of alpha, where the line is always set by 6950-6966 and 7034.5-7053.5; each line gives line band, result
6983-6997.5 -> -0.02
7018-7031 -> 0.02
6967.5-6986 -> 0.01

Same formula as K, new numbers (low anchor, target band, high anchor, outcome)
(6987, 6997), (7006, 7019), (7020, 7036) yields 0.4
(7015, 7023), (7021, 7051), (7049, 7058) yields -0.2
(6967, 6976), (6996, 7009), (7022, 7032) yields 0.2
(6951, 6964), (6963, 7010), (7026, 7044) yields 0.2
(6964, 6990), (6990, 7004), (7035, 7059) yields -0.3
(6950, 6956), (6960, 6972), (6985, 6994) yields -0.1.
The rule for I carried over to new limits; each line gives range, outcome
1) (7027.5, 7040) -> 13.1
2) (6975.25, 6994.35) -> 12.9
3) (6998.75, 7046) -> 12.9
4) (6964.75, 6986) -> 12.9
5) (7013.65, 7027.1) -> 12.9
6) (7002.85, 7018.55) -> 12.7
